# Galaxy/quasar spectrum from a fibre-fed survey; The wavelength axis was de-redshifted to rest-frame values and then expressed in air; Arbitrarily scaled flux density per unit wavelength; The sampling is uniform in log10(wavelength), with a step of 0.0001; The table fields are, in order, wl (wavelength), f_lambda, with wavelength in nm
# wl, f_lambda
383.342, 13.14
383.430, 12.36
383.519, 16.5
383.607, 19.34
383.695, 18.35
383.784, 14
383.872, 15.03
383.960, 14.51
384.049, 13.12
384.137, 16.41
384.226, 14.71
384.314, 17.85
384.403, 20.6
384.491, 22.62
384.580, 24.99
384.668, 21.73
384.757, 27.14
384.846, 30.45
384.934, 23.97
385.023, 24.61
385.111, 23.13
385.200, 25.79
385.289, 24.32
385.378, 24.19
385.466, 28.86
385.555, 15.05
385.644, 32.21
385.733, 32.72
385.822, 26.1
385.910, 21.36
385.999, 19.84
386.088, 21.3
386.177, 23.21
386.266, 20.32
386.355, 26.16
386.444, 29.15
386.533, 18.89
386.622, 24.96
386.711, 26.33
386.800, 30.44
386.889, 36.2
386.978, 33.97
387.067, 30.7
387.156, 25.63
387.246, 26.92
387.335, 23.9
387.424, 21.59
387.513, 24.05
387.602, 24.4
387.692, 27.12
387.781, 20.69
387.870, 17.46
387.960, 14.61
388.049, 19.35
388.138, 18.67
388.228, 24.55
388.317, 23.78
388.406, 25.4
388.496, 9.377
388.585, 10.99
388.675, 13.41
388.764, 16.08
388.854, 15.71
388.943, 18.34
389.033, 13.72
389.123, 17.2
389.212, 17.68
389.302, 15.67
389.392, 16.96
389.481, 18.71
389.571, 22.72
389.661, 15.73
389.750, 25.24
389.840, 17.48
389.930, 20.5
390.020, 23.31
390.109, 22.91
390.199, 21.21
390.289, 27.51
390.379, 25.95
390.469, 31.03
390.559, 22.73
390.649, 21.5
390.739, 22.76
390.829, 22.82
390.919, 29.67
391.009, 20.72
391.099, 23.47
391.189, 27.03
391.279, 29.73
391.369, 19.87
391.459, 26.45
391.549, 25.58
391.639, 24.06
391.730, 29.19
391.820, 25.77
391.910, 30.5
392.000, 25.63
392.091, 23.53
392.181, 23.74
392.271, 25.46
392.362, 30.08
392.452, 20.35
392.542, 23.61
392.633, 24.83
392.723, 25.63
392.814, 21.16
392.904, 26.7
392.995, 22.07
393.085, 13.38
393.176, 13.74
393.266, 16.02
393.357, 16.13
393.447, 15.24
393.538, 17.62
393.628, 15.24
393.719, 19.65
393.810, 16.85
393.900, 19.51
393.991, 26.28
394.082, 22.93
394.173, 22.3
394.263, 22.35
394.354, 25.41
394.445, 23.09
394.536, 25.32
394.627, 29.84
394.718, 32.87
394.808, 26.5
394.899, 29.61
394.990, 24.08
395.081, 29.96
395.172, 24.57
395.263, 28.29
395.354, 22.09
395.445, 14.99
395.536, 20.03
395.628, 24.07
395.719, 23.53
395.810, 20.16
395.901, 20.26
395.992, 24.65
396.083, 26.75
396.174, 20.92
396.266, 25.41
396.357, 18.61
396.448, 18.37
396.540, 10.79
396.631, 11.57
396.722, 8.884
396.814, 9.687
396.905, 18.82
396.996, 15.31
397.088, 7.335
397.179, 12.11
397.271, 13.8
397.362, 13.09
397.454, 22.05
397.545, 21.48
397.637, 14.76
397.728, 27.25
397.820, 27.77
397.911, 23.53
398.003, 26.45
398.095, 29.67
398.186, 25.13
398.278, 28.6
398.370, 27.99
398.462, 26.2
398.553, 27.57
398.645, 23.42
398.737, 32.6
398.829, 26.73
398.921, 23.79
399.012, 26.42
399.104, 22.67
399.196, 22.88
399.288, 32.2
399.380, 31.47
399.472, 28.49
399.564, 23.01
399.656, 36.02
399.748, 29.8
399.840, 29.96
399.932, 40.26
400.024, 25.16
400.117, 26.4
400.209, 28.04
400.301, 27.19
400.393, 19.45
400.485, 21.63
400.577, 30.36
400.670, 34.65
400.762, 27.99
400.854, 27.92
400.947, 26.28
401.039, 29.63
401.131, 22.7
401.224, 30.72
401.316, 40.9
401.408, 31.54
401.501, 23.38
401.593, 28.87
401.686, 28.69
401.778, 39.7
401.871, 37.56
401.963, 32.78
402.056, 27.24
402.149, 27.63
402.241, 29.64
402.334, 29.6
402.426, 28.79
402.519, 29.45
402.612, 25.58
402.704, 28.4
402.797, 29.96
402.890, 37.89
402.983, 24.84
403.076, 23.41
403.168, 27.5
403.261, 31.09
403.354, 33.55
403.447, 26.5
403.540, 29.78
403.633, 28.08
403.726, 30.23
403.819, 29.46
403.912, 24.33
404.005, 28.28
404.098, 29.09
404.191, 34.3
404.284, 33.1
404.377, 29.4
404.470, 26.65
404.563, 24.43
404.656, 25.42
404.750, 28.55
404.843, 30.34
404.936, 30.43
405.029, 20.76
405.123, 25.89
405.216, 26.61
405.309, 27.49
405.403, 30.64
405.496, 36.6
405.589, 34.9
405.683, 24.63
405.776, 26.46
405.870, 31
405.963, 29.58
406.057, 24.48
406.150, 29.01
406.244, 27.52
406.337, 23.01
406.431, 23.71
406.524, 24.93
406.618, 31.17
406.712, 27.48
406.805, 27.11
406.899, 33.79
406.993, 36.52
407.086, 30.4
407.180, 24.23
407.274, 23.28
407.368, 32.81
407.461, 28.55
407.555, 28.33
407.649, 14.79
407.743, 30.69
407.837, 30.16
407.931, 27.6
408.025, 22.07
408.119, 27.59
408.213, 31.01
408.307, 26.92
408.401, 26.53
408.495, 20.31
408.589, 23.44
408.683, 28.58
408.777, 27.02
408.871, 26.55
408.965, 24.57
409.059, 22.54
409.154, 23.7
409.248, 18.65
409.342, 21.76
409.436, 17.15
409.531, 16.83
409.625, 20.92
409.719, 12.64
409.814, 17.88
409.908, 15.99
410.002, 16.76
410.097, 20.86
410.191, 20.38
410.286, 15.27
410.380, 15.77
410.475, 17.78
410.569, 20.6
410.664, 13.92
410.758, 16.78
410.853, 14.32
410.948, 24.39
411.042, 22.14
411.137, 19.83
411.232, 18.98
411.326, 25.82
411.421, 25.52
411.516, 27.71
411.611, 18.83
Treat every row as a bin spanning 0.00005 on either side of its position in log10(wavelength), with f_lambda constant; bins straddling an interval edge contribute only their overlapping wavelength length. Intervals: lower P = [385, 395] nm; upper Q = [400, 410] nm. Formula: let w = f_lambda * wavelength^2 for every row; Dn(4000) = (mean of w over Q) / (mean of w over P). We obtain 1.3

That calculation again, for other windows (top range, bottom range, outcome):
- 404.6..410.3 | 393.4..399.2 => 1.23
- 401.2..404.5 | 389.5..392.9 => 1.31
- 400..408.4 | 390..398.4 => 1.34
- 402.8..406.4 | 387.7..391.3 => 1.50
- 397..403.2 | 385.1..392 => 1.25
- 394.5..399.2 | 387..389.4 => 1.17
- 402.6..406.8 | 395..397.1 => 1.51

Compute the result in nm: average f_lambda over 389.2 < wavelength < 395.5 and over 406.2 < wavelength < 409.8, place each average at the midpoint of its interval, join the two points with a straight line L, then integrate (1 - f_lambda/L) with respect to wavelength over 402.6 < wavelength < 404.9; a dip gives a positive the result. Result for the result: -0.388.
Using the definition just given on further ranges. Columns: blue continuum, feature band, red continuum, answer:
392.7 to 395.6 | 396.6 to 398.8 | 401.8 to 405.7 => 0.37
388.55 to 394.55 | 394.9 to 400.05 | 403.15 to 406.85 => 0.33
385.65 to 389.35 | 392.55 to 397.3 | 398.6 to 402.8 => 0.98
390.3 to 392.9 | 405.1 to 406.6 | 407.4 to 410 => -0.27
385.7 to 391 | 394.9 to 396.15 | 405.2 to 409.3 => 0.03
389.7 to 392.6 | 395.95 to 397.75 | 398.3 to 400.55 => 0.65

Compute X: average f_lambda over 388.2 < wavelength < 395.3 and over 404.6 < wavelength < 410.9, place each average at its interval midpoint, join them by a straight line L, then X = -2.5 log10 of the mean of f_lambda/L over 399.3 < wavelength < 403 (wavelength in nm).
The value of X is -0.24 mag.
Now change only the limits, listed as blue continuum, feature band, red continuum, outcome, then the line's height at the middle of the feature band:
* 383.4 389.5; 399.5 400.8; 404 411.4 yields -0.20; 23.7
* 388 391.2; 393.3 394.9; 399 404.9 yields 0.06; 23.6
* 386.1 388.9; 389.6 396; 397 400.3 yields 0.03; 23.9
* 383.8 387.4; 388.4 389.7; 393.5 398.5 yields 0.38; 23.1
